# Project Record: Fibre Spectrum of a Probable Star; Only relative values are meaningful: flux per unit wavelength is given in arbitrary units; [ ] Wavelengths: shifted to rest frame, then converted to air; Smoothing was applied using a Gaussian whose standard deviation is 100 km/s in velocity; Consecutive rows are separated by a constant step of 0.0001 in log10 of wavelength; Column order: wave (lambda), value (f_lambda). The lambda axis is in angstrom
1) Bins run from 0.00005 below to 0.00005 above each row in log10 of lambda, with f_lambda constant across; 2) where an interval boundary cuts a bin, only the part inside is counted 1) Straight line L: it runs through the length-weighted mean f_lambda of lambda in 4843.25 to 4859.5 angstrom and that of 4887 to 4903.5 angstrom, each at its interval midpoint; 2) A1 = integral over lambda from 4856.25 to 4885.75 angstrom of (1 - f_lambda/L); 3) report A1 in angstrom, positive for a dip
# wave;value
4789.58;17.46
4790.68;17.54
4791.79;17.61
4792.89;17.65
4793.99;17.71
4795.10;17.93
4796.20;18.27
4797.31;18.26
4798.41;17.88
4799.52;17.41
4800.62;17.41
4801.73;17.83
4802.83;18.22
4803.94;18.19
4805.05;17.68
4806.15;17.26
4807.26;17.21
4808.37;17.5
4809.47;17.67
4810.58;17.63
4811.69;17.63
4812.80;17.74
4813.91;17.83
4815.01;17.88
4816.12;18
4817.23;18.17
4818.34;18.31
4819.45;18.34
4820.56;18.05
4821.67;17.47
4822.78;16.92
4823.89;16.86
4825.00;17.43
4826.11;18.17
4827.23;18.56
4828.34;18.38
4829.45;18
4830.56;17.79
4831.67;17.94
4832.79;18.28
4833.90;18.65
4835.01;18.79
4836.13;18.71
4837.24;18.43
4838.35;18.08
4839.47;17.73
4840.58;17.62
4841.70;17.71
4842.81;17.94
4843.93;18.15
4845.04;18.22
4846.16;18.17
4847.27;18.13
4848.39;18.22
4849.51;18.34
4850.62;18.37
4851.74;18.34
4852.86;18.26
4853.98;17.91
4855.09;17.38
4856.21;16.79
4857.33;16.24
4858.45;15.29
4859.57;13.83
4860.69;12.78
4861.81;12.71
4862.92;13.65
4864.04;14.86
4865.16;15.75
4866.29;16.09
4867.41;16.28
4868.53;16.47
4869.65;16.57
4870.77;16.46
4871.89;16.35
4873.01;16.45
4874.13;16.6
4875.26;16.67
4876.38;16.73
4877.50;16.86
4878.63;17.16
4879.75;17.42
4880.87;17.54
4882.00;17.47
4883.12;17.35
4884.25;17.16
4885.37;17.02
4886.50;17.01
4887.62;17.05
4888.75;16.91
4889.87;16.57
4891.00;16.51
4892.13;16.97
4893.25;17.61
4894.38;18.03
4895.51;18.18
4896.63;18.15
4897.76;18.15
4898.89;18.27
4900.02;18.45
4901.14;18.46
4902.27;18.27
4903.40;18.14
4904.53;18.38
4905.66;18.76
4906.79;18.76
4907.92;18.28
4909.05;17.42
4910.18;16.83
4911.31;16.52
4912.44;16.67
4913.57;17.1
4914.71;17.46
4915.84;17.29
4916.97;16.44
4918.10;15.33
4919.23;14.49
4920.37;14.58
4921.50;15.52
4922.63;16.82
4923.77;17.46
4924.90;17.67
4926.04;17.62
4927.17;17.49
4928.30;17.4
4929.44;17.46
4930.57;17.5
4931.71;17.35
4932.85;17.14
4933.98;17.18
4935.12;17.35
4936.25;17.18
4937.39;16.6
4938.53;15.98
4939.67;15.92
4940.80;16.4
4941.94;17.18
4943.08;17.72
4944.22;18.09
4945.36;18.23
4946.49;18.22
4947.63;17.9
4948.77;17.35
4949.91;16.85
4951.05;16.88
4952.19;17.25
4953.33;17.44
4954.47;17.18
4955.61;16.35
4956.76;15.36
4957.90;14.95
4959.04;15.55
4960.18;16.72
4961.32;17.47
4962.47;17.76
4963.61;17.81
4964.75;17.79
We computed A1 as 2.6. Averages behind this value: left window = 17.6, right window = 17.7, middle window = 16.1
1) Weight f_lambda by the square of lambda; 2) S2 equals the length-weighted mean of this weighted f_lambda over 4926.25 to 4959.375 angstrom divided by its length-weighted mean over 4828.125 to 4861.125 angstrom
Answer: 1.01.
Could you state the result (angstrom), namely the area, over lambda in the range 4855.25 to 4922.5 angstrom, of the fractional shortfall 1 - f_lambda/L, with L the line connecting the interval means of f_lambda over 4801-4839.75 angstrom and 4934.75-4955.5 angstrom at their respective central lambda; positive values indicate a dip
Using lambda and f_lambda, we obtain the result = 3.0 angstrom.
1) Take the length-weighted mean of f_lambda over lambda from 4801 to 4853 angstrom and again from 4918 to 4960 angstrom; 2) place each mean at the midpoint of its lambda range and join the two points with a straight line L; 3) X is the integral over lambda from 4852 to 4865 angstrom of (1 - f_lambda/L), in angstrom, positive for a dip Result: 1.6 angstrom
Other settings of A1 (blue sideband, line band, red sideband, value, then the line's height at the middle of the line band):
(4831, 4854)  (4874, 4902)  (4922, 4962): 0.44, 17.7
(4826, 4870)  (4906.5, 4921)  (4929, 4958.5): 0.36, 17.1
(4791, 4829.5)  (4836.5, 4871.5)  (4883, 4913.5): 1.79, 17.7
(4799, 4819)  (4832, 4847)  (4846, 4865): -1.18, 16.9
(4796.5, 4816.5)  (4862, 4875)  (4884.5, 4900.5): 1.24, 17.6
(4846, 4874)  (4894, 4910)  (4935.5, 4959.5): -1.55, 16.6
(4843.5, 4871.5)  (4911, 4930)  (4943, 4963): 0.23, 16.9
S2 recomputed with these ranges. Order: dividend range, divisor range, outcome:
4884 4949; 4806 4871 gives 1.03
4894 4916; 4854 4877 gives 1.15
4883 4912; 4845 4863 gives 1.08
